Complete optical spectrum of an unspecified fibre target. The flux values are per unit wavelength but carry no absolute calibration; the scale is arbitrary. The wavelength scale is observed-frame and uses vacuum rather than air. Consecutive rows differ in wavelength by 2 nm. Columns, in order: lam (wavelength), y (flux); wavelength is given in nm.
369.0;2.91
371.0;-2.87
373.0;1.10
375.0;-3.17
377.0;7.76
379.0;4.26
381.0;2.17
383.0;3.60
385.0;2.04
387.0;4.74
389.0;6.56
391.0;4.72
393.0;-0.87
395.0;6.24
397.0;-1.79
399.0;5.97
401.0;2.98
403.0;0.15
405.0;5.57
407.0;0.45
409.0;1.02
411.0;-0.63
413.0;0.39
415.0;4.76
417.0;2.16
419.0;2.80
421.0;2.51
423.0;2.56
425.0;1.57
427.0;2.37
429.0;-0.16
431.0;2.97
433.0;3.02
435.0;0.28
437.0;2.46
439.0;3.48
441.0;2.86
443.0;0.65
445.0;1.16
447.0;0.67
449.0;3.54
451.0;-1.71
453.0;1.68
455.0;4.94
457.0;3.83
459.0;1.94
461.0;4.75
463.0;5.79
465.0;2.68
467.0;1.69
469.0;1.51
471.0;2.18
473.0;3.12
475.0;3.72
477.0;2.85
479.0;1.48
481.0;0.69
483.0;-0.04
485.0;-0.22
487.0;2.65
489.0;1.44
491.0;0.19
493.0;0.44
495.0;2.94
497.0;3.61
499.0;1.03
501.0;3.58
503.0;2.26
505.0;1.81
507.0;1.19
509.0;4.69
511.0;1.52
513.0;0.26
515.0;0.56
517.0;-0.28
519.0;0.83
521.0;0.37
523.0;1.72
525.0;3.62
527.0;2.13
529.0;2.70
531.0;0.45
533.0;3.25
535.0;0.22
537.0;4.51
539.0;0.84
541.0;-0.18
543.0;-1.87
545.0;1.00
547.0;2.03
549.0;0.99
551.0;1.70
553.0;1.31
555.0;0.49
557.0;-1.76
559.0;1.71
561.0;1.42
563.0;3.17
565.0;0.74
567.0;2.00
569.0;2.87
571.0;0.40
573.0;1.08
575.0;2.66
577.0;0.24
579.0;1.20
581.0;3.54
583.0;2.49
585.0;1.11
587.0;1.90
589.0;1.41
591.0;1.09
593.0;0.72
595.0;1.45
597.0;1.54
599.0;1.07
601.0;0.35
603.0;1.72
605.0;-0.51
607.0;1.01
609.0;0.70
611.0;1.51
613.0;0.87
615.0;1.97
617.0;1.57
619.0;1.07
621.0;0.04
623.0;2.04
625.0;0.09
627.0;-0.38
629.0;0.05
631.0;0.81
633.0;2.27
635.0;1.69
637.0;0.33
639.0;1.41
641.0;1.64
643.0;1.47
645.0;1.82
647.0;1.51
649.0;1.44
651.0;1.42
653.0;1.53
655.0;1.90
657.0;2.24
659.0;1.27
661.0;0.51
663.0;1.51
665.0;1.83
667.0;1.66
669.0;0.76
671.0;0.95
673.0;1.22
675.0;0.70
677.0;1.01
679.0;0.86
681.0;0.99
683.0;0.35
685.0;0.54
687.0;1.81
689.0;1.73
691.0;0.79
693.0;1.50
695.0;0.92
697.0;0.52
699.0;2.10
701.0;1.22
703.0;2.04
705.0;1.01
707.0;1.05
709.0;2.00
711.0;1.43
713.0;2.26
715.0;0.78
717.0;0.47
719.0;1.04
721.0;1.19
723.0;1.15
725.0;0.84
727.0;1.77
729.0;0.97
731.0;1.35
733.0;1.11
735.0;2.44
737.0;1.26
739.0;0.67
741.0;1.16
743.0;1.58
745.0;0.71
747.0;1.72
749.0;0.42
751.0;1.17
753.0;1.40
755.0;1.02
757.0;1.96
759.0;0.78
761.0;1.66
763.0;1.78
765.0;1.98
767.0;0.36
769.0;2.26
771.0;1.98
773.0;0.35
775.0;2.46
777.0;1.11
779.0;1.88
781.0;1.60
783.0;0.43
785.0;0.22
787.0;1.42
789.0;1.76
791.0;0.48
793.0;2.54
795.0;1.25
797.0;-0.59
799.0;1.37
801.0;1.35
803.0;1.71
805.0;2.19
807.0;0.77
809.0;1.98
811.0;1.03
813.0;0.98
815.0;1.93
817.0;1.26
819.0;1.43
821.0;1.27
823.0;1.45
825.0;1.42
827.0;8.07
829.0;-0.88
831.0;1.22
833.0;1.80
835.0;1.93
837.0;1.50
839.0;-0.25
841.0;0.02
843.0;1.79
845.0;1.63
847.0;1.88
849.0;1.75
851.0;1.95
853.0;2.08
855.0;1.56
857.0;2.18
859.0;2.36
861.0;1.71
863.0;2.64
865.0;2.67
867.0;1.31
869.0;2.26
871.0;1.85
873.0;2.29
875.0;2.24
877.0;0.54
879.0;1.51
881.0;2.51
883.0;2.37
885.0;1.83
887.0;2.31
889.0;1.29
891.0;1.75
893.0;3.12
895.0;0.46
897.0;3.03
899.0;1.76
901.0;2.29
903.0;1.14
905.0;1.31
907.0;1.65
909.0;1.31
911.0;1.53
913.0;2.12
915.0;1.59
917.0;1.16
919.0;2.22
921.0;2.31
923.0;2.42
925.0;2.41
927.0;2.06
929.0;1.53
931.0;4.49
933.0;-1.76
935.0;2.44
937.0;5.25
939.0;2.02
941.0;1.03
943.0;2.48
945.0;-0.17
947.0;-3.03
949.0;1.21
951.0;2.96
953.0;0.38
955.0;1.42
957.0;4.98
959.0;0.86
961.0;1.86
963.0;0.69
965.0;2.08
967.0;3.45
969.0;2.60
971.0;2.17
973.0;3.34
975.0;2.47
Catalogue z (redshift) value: 1.217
